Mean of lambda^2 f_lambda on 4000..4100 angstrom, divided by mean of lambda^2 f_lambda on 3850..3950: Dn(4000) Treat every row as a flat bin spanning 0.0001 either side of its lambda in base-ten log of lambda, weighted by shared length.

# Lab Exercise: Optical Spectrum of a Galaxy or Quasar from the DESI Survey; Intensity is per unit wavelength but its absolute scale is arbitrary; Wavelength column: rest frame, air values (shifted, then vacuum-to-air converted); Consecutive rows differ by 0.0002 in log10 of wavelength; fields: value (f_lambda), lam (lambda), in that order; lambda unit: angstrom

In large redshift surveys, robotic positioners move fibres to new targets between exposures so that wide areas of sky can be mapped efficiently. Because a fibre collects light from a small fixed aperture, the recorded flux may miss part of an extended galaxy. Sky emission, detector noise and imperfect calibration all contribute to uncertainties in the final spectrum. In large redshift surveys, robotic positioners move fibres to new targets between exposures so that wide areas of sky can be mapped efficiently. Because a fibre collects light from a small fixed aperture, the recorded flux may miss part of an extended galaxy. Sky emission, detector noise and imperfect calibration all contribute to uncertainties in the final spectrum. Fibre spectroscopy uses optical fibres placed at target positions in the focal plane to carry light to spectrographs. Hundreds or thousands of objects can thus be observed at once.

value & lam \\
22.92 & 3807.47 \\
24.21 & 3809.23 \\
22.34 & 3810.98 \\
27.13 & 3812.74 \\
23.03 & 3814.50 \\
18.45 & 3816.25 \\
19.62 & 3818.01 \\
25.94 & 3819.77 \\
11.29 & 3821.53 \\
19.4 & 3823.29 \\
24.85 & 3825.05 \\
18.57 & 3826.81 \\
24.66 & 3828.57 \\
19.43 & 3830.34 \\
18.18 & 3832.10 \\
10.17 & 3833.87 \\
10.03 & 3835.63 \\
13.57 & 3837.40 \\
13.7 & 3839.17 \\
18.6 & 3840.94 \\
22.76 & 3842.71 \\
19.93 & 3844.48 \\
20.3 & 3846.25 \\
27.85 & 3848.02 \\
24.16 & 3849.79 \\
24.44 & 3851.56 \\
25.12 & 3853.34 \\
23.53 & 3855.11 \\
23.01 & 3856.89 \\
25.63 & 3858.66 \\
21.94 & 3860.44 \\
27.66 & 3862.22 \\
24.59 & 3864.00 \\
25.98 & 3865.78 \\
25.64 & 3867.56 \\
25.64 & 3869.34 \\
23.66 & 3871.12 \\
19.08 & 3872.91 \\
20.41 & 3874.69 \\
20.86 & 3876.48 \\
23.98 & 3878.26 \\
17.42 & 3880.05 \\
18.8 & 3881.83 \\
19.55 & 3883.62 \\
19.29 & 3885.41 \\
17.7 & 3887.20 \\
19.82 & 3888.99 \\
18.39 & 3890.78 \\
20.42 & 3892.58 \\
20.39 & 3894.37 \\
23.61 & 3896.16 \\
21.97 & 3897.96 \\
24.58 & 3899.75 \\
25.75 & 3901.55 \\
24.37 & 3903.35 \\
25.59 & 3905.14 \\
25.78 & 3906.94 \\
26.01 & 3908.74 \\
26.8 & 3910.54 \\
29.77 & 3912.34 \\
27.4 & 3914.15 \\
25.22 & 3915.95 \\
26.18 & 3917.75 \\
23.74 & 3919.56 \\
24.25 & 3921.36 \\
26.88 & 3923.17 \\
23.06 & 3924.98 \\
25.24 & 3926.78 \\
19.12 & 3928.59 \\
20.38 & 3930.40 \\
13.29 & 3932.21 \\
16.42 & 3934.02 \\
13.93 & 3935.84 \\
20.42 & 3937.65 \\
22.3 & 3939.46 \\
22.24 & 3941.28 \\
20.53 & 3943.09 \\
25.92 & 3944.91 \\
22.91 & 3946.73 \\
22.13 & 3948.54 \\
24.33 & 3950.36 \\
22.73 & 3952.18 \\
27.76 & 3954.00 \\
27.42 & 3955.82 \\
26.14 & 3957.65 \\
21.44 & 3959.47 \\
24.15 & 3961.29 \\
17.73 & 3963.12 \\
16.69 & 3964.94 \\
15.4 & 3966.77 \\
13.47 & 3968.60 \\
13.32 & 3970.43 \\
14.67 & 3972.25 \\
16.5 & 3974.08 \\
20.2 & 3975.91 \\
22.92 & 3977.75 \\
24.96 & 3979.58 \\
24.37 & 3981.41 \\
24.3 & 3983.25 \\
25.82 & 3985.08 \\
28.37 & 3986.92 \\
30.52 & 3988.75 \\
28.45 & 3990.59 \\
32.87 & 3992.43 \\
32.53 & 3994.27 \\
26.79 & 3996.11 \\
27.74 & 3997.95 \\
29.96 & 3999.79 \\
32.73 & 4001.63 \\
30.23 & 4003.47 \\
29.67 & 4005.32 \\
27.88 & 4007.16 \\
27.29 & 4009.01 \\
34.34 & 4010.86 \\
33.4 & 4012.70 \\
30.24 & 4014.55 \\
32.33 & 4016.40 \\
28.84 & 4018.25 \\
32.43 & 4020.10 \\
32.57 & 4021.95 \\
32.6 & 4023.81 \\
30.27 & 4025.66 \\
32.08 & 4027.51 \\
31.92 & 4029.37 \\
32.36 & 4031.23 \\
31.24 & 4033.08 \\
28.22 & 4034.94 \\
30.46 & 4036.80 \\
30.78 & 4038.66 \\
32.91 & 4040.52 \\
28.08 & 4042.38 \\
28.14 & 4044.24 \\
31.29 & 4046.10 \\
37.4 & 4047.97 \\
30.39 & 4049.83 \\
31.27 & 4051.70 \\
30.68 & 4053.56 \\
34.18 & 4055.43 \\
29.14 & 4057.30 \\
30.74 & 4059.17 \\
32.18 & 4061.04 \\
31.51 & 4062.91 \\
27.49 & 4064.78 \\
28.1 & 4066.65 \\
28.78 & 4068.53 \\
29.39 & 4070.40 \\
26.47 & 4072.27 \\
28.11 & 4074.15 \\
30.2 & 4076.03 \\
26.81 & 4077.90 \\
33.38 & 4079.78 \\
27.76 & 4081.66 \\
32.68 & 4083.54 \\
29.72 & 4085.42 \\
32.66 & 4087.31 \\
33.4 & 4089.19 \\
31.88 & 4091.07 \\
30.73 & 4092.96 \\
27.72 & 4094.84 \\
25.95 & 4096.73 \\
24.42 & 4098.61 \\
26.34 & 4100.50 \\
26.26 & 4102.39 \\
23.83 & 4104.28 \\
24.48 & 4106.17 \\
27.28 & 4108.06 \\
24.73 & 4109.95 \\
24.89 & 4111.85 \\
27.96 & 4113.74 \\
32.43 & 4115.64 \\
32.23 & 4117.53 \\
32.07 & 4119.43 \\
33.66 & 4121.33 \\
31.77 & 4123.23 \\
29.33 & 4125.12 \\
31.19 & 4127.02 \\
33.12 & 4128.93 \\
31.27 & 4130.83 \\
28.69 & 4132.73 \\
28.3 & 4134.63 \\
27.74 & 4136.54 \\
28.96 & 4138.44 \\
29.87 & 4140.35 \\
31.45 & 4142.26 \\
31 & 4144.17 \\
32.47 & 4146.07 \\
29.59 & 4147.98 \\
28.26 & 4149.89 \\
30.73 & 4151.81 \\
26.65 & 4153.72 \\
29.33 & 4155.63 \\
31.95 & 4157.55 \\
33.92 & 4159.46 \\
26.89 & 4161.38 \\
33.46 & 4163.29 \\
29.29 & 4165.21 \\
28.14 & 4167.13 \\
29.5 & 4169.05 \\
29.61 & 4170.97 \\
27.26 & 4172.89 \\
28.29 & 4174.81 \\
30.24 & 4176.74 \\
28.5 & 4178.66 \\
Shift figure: 1.4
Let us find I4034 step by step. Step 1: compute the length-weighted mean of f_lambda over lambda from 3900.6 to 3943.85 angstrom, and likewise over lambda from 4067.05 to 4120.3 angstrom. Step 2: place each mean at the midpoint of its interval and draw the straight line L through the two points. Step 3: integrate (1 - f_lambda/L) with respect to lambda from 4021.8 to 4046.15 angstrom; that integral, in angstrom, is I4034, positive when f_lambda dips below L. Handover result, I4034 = -3.78 angstrom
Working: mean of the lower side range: 23.1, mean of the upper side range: 28.6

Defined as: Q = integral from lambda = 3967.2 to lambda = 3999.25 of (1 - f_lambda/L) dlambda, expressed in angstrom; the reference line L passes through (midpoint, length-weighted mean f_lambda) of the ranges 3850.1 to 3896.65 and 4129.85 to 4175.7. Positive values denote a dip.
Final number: 1.6 angstrom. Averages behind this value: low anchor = 22.2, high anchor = 29.7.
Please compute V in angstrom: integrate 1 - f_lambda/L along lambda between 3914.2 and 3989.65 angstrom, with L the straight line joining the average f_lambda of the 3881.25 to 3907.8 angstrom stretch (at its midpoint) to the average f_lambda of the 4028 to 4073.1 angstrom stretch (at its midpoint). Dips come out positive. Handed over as 9.0 angstrom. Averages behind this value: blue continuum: 21.8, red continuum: 30.6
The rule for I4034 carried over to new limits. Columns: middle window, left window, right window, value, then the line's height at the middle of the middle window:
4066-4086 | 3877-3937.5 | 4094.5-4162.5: -1.3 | 27.5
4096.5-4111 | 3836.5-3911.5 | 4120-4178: 1.7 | 28.8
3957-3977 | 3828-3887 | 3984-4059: 6.8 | 27.5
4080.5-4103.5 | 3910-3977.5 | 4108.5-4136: -0.4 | 28.6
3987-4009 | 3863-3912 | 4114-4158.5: -3.1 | 26.1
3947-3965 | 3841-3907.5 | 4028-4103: 1.7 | 25.8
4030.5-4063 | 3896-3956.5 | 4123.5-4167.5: -4.8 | 27.1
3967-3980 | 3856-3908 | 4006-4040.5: 4.9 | 28.1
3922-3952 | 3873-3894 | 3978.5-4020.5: 3.6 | 24.1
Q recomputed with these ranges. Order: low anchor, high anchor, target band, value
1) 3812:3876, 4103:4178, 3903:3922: -2.27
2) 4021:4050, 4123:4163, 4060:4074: 0.86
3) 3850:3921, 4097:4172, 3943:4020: 0.94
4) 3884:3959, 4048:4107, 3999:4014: -2.41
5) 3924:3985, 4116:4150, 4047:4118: -3.72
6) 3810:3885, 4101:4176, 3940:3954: 0.44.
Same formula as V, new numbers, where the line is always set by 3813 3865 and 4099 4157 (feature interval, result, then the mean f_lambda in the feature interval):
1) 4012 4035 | -4.74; 31.5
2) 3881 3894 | 1.76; 19.2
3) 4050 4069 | -2.28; 30.4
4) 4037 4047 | -1.34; 30.3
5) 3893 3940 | -0.28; 23.1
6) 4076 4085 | -0.76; 30.2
